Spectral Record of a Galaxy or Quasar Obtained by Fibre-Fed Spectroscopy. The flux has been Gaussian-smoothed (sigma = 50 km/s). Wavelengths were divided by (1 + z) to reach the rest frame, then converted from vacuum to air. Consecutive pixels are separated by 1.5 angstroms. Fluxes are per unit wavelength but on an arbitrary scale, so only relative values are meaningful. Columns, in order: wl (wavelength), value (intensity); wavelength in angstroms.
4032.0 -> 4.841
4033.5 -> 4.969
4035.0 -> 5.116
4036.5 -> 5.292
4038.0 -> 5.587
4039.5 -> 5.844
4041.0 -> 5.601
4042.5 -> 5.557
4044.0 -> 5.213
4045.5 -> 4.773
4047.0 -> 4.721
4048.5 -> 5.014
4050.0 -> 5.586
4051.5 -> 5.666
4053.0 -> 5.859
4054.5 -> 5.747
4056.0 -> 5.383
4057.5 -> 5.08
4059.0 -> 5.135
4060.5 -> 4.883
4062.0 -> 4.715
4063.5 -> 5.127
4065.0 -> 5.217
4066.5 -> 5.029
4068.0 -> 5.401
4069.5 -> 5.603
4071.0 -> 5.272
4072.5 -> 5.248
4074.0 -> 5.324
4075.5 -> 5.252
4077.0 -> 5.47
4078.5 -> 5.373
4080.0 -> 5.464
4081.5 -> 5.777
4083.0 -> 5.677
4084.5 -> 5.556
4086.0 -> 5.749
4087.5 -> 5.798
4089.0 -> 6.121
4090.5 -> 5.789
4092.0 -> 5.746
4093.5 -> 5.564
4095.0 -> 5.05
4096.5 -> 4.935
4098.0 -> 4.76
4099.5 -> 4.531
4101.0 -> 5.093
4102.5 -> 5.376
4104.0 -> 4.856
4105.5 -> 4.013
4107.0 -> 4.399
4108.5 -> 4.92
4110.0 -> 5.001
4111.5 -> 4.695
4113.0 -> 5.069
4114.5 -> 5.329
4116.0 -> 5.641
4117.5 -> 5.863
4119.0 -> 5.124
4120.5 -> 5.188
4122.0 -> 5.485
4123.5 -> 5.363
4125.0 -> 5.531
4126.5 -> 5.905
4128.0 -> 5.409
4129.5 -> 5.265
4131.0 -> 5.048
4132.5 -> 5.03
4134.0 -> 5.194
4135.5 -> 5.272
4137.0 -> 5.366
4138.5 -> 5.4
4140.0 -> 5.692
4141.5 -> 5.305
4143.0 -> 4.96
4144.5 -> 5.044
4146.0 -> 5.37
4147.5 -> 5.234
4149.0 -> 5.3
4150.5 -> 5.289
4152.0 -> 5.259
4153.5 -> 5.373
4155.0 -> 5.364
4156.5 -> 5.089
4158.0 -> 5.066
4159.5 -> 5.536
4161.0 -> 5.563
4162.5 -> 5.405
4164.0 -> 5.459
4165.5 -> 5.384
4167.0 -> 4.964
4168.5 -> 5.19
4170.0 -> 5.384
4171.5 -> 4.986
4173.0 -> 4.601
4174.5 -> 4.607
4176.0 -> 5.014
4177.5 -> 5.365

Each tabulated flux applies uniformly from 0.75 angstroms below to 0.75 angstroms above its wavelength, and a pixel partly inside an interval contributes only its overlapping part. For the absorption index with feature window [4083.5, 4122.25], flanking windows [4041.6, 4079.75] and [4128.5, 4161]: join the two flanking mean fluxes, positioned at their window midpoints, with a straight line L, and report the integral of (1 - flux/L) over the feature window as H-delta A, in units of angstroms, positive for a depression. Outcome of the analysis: 0.38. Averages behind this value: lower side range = 5.27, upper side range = 5.27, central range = 5.22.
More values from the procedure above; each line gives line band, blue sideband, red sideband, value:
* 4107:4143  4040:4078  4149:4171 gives 0.09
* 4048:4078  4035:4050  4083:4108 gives -0.21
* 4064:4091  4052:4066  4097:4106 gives -2.44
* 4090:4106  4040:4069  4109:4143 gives 0.67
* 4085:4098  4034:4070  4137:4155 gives -0.61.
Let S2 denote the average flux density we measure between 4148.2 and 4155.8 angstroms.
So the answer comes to 5.31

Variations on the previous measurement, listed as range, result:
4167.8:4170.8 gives 5.28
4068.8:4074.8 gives 5.36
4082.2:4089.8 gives 5.78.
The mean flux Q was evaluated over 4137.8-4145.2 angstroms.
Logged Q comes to 5.28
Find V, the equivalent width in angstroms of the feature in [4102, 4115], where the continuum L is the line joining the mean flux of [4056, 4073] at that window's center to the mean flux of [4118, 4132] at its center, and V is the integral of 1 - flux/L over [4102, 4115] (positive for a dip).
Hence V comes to 1.2 angstroms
